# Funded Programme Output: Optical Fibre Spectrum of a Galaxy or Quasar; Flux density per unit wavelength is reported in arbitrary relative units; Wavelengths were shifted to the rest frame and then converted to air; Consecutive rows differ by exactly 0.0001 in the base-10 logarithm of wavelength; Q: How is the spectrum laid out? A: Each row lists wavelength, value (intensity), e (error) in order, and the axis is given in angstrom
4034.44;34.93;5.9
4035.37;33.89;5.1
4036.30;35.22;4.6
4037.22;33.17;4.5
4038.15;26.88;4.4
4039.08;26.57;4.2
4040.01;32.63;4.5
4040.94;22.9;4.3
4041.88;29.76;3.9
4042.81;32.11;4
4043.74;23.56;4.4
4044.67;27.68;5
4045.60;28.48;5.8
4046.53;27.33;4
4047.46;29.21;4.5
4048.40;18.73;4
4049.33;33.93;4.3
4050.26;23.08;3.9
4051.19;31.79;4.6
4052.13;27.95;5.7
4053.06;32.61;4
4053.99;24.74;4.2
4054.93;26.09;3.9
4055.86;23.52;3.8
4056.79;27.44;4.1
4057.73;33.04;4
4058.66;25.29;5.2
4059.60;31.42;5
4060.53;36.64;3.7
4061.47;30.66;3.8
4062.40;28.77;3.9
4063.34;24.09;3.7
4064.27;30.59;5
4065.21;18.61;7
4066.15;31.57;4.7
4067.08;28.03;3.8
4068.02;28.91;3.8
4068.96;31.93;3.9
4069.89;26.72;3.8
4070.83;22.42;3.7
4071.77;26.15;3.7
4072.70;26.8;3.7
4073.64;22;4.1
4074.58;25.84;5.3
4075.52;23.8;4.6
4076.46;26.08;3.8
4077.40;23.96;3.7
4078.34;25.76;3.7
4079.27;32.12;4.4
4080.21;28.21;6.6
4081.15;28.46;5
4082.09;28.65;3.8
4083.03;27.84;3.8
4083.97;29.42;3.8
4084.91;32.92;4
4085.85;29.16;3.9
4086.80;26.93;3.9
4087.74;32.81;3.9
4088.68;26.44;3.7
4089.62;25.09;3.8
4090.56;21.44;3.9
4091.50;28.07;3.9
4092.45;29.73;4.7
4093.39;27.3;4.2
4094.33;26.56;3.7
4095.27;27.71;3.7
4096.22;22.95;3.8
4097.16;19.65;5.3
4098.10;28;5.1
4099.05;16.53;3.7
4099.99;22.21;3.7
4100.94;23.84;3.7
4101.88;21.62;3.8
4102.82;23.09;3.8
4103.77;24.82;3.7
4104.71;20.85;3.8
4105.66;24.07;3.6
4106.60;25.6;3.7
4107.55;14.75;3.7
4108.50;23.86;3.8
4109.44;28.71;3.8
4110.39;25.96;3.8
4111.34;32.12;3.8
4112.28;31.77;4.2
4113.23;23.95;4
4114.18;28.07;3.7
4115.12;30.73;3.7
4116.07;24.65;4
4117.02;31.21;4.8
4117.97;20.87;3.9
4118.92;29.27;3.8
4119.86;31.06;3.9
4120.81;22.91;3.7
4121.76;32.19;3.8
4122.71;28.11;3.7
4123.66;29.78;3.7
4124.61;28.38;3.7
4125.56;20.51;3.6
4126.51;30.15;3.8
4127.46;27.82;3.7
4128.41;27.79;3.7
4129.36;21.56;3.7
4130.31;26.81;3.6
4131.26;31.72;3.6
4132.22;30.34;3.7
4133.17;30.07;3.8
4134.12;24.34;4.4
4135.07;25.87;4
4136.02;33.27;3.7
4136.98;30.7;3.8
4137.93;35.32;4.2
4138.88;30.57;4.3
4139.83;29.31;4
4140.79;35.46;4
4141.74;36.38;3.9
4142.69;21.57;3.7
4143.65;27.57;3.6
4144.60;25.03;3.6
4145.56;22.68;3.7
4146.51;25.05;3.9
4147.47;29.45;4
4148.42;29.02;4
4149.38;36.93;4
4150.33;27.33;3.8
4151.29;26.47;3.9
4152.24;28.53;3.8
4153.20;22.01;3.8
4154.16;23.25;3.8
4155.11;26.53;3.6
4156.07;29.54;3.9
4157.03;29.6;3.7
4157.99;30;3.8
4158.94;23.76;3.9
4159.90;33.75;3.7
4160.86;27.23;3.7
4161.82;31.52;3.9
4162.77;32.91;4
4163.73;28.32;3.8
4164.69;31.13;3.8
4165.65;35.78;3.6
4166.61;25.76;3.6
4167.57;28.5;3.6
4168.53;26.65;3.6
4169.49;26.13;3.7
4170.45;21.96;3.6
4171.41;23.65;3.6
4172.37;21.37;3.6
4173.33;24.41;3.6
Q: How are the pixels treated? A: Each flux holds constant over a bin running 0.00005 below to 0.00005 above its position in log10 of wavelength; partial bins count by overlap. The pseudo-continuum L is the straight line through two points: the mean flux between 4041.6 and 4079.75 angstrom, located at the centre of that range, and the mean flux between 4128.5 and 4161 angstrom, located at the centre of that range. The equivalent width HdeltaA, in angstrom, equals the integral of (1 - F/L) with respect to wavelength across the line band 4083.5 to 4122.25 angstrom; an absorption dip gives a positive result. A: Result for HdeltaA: 2.7 angstrom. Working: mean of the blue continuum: 27.5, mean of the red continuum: 28.4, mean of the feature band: 26.1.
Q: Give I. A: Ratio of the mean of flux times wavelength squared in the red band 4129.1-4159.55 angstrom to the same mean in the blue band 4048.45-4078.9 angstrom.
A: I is 1.08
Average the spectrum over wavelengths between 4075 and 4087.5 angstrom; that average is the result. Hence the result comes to 28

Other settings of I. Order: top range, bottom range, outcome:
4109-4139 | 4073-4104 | 1.11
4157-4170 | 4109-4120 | 1.07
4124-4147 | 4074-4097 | 1.06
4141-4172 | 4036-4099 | 1.06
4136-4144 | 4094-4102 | 1.36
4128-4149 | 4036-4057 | 1.07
